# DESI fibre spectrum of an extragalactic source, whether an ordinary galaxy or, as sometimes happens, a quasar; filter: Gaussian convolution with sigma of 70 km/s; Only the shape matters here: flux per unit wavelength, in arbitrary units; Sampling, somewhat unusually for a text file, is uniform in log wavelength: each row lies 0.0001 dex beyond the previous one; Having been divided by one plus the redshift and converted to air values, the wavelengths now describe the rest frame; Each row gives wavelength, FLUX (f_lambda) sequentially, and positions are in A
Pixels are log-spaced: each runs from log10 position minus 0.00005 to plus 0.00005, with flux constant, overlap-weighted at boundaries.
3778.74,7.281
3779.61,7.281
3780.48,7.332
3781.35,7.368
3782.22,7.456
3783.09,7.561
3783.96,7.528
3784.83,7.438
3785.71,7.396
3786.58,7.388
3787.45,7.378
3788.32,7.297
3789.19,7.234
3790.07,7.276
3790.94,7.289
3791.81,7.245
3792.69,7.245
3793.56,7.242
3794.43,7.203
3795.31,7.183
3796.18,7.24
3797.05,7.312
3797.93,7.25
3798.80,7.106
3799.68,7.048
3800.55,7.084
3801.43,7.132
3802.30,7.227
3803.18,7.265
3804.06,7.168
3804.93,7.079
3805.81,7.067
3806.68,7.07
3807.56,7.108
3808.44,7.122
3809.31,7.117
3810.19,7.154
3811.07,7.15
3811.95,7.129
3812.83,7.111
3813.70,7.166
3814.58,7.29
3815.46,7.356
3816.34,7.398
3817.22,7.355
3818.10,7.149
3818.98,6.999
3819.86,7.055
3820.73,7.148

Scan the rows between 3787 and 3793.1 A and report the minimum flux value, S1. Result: 7.234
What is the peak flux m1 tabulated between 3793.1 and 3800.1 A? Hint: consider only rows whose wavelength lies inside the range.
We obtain 7.312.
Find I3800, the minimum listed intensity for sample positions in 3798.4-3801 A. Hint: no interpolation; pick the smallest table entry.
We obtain 7.048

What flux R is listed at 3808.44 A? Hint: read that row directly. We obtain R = 7.122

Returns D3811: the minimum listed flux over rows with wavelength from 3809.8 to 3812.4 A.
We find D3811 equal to 7.129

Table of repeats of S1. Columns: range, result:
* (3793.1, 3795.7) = 7.183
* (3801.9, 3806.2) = 7.067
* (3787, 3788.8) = 7.297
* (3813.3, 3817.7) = 7.166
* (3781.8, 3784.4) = 7.456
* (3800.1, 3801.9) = 7.084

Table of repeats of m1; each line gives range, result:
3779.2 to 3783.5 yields 7.561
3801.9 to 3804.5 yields 7.265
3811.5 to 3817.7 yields 7.398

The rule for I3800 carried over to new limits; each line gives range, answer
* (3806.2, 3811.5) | 7.07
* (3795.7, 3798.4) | 7.24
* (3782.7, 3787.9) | 7.378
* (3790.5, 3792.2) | 7.245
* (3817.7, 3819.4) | 6.999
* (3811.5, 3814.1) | 7.111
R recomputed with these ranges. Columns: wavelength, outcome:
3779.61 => 7.281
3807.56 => 7.108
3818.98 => 6.999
